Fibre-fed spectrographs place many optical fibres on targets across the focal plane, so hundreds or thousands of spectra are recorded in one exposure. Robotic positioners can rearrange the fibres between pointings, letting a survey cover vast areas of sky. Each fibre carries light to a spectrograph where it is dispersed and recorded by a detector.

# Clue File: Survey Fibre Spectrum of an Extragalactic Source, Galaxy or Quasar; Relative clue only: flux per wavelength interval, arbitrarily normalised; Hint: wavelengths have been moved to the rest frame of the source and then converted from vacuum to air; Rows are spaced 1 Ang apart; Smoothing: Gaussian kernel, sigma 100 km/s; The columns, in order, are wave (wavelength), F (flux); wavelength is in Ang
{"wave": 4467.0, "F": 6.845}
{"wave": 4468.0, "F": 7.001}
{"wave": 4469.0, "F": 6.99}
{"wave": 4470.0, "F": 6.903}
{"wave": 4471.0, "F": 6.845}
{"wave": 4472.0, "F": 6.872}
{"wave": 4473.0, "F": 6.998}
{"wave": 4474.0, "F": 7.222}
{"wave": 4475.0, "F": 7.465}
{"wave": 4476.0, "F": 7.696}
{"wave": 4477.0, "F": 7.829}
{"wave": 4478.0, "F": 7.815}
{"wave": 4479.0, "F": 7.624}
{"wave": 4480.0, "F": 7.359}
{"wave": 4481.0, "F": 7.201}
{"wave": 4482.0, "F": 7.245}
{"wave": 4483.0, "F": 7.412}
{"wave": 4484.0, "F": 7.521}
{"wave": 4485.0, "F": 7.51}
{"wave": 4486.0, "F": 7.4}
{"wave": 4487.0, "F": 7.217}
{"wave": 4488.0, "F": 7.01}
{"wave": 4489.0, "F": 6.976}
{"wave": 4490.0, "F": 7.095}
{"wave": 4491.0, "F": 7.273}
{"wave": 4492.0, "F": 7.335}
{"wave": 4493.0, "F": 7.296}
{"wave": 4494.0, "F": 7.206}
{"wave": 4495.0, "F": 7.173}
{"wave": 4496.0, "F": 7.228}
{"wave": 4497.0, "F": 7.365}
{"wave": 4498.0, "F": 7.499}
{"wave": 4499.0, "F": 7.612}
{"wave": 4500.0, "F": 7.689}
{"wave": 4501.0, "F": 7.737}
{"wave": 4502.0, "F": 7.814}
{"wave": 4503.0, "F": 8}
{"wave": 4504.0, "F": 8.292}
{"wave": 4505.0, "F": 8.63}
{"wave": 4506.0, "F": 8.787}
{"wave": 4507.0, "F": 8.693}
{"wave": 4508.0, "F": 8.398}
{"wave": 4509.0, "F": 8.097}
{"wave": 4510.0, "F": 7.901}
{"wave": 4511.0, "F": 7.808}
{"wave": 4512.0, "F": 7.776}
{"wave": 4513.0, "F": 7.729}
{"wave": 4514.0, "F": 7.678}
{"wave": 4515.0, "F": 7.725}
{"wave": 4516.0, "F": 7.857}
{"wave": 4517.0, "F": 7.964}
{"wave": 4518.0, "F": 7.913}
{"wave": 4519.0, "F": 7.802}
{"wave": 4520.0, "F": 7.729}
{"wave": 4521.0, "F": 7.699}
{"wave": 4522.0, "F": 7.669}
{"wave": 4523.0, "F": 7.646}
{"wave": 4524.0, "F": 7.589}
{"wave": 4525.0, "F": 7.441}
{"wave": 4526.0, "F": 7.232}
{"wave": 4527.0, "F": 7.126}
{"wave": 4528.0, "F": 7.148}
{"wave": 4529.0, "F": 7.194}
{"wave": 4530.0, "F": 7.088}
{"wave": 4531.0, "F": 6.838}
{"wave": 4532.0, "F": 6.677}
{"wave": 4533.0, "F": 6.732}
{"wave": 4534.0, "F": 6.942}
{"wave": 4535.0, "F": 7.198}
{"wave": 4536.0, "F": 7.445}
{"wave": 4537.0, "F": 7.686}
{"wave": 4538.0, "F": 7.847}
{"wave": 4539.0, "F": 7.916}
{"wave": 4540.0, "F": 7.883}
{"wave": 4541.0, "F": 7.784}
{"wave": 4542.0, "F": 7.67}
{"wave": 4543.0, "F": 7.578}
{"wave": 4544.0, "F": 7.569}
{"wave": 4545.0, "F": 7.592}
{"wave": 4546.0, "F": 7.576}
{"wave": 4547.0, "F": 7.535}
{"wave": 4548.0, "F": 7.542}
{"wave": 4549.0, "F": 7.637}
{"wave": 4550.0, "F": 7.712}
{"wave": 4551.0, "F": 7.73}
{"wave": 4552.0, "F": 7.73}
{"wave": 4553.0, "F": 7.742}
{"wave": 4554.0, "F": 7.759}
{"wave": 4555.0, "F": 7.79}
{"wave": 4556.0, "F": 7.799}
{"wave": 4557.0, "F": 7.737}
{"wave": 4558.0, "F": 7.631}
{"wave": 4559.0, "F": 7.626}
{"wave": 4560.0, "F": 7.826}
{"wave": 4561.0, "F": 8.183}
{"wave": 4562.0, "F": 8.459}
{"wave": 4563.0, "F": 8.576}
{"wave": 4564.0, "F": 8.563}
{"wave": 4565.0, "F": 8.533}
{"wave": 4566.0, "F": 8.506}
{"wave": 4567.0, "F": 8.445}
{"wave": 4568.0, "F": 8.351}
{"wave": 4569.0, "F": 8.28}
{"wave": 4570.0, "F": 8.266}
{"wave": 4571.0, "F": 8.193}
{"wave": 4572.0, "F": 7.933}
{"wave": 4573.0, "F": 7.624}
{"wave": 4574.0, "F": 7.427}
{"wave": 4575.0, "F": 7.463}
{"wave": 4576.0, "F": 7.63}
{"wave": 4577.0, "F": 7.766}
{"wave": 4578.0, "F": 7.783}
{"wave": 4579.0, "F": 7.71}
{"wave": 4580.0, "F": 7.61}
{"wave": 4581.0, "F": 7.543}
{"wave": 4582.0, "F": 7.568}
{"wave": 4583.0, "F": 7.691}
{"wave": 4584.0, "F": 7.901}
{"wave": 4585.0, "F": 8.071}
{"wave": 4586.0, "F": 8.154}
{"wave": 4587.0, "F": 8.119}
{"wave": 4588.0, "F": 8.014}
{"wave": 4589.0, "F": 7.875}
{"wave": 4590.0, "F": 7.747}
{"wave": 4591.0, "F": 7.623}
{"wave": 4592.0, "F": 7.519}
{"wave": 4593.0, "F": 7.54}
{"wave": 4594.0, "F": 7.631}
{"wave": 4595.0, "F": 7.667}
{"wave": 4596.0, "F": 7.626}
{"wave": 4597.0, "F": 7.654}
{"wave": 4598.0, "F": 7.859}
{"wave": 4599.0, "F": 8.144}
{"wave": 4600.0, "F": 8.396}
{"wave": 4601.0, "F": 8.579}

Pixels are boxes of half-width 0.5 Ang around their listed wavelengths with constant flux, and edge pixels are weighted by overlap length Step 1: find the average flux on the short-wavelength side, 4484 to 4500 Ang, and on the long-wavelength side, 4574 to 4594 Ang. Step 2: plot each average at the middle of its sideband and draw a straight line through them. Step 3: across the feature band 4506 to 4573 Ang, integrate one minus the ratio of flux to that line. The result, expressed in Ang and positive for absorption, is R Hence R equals -2.1 Ang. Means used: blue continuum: 7.3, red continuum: 7.74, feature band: 7.76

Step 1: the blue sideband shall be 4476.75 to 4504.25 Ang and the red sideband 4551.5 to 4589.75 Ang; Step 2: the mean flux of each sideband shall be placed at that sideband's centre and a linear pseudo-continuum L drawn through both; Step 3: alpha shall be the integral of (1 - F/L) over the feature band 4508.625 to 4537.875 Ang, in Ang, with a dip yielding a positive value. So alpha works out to 0.57 Ang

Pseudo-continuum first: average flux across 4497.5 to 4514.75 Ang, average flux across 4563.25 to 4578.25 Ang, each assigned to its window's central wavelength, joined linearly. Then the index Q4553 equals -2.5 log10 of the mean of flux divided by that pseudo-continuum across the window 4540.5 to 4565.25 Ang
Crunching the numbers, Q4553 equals 0.03 mag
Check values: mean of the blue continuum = 8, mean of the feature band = 7.83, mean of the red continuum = 8.06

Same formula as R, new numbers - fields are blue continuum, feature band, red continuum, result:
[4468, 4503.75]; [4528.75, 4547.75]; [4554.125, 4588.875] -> 0.8 Ang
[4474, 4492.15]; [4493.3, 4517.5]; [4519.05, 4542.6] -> -1.5 Ang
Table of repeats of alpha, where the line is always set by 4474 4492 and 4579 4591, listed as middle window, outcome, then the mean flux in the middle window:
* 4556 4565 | -0.42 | 8.09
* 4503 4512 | -0.94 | 8.28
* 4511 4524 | -0.39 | 7.76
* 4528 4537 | 0.64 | 7.06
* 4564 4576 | -0.51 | 8.09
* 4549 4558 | -0.05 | 7.74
